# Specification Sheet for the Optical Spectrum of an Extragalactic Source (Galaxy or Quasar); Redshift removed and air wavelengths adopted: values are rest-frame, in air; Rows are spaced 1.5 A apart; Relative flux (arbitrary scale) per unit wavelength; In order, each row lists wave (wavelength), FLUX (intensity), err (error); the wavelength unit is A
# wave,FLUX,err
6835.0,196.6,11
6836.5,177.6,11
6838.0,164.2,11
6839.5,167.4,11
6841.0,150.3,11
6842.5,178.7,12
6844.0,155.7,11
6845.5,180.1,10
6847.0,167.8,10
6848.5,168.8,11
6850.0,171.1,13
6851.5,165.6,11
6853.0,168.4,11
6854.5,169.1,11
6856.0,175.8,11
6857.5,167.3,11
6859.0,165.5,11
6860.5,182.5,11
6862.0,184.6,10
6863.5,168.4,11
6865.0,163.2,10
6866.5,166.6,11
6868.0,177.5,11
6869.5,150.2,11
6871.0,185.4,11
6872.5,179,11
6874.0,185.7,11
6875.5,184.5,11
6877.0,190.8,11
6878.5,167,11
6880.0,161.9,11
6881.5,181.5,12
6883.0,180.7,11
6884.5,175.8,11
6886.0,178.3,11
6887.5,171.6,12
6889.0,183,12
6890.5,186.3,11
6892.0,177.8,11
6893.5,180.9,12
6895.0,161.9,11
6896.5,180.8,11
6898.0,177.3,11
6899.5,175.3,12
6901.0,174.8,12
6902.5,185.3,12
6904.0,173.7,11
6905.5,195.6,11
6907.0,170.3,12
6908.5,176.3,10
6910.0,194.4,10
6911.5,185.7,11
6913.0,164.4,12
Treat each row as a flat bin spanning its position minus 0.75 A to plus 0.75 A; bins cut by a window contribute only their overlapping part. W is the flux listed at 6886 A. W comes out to 178.3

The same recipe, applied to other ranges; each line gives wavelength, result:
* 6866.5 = 166.6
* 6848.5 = 168.8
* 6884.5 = 175.8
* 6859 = 165.5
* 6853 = 168.4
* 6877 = 190.8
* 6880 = 161.9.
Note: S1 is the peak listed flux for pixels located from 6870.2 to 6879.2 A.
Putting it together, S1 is 190.8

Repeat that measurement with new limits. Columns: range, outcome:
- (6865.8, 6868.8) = 177.5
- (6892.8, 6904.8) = 185.3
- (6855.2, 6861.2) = 182.5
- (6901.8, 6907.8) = 195.6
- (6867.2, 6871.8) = 185.4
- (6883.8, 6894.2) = 186.3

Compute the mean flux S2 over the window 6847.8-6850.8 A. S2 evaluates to 170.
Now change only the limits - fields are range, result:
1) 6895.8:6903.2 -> 179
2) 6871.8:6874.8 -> 182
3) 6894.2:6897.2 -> 171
